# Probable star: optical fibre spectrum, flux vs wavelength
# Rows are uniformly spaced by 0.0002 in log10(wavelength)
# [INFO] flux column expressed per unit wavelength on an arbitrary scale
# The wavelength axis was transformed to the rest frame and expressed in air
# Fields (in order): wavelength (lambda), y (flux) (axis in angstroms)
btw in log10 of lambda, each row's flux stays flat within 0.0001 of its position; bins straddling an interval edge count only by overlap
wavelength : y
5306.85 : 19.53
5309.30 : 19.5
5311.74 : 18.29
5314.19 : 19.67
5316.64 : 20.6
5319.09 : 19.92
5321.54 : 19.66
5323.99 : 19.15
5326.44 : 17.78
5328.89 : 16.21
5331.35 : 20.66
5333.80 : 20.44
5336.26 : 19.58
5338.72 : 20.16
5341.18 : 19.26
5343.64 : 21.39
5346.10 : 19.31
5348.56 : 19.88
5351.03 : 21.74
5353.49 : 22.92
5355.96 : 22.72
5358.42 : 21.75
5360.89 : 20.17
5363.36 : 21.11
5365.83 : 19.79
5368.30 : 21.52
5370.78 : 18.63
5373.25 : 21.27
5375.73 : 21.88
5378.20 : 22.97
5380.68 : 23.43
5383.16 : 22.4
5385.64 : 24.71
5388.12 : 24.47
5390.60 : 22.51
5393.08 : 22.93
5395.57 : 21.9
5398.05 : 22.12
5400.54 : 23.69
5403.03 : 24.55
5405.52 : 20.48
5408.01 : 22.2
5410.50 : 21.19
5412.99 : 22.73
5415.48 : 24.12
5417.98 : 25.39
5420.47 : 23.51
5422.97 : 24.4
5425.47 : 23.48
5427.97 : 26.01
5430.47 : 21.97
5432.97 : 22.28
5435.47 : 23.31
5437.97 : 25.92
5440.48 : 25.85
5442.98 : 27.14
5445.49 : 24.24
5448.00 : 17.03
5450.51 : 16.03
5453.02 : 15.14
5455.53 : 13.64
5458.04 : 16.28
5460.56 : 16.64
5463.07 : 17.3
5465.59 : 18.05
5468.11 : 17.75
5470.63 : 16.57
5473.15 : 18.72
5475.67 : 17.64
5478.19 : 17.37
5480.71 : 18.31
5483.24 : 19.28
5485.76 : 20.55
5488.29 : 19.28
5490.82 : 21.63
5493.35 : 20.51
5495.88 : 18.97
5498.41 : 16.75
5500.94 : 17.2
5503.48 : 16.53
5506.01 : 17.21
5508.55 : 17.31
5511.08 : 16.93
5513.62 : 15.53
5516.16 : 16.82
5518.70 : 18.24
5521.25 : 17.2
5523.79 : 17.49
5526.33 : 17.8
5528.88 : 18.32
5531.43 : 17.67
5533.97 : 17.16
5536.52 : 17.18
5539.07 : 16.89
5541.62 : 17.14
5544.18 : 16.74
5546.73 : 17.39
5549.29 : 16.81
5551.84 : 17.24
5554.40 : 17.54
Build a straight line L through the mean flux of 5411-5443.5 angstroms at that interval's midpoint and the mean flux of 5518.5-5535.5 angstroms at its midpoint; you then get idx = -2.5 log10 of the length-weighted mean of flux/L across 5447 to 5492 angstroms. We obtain 0.21 mag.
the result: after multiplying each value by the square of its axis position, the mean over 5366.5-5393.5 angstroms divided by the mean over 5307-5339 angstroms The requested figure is 1.18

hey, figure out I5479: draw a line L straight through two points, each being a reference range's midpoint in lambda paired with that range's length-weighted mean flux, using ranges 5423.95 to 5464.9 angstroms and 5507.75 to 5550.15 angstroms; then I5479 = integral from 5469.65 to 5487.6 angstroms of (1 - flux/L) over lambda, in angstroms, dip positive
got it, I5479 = 0.8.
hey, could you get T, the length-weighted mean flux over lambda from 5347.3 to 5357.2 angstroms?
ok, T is 21.8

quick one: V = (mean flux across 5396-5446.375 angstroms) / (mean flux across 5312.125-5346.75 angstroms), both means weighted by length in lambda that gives 1.21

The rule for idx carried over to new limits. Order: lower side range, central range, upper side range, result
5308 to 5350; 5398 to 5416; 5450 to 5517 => -0.216 mag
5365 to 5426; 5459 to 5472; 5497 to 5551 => 0.143 mag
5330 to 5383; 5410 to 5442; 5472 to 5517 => -0.220 mag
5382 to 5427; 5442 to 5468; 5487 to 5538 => 0.149 mag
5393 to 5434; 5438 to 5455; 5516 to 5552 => 0.033 mag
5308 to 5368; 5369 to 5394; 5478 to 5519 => -0.151 mag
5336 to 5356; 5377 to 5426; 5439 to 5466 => -0.171 mag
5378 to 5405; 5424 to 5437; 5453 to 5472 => -0.201 mag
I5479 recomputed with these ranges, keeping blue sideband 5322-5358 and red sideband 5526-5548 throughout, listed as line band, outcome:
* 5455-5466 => 1.2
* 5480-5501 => -1.5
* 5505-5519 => 0.6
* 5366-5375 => -0.4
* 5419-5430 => -3.1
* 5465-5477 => 0.4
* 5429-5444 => -4.5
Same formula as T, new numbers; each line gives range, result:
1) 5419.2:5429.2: 24.3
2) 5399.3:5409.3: 22.7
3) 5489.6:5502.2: 19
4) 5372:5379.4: 22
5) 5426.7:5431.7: 24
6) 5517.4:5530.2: 17.8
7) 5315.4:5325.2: 19.8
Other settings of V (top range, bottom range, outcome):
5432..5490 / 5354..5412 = 0.87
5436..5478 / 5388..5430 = 0.82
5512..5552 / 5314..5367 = 0.85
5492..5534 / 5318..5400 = 0.83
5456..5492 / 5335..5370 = 0.87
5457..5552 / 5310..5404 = 0.84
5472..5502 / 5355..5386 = 0.87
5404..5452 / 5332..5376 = 1.11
